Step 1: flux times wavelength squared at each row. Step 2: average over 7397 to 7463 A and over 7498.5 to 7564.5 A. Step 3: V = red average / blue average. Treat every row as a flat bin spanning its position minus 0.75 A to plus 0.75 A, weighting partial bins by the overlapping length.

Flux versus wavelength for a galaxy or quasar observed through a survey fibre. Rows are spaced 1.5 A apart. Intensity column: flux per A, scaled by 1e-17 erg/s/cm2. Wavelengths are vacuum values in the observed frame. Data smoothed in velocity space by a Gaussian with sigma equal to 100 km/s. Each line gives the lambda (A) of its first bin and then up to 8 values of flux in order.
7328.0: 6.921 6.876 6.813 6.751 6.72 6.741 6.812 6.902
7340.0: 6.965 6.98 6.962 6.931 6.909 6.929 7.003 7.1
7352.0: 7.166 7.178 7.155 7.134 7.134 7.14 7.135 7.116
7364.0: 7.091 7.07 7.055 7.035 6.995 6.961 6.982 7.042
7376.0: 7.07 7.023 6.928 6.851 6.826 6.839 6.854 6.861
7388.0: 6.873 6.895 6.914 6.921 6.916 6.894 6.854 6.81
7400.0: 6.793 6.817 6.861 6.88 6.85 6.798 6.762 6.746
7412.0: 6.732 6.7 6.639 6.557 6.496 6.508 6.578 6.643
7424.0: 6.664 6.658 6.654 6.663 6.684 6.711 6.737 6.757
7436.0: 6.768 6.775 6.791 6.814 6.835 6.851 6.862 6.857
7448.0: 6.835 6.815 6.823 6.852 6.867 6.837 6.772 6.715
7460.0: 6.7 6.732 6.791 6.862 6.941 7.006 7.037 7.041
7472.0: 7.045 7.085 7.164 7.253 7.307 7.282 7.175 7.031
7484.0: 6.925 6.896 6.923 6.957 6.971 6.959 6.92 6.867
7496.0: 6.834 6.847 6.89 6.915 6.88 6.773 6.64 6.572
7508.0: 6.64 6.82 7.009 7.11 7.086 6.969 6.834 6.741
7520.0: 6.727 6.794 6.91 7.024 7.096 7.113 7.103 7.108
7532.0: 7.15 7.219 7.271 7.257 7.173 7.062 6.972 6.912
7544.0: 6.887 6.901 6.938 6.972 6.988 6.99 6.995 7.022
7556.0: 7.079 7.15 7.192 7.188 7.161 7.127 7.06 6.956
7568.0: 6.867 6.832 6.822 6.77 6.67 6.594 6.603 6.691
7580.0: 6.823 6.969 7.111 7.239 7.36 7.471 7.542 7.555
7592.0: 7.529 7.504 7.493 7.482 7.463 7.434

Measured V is 1.1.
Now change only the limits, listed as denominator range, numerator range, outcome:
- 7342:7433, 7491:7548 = 1.05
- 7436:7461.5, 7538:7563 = 1.06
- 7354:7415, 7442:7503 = 1.02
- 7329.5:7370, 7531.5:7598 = 1.07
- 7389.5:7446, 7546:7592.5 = 1.08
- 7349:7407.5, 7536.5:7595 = 1.06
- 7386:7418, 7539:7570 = 1.07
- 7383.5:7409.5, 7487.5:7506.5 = 1.03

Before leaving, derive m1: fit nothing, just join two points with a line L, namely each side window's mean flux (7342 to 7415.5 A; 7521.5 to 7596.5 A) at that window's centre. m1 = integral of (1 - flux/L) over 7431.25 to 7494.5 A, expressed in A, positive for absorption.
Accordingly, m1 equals 0.8 A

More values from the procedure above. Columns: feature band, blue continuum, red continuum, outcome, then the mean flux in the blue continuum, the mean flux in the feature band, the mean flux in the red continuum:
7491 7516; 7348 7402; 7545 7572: 0.5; 6.98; 6.86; 7.01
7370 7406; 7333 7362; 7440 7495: 0.4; 7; 6.9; 6.94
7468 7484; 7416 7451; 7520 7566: -0.7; 6.72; 7.13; 7.05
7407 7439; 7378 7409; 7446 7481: 1.0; 6.86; 6.68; 6.95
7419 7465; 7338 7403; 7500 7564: 1.5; 6.98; 6.76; 6.99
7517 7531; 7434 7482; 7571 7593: 0.1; 6.92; 6.95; 7.06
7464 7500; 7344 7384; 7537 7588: 0.0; 7.03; 7.01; 6.99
